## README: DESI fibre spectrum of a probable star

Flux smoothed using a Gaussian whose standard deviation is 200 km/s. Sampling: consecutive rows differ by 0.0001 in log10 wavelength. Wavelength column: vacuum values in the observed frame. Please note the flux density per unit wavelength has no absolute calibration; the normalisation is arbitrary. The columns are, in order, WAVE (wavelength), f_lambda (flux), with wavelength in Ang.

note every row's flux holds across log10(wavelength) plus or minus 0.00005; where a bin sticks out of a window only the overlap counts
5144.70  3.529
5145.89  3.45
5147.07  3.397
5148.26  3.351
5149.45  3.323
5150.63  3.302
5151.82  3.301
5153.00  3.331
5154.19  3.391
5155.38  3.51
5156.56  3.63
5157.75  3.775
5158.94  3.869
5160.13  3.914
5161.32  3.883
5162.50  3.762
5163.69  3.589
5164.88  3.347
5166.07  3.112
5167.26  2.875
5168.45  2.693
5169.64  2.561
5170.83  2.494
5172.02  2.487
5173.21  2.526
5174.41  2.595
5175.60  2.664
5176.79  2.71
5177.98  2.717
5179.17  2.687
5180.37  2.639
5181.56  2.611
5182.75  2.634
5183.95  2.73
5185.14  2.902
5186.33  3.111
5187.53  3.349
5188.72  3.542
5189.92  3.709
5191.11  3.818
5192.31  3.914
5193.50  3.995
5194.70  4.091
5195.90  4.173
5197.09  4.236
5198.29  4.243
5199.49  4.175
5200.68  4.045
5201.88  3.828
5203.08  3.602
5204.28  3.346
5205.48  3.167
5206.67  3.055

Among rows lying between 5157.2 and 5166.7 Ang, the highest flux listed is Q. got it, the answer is 3.914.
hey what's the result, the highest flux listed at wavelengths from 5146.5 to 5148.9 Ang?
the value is 3.397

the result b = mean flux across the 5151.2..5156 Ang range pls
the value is 3.39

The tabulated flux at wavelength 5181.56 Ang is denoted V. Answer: 2.611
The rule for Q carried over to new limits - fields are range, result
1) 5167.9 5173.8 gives 2.693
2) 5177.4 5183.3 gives 2.717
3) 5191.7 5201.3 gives 4.243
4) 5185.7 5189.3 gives 3.542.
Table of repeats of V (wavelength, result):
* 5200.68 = 4.045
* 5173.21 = 2.526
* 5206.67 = 3.055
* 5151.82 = 3.301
